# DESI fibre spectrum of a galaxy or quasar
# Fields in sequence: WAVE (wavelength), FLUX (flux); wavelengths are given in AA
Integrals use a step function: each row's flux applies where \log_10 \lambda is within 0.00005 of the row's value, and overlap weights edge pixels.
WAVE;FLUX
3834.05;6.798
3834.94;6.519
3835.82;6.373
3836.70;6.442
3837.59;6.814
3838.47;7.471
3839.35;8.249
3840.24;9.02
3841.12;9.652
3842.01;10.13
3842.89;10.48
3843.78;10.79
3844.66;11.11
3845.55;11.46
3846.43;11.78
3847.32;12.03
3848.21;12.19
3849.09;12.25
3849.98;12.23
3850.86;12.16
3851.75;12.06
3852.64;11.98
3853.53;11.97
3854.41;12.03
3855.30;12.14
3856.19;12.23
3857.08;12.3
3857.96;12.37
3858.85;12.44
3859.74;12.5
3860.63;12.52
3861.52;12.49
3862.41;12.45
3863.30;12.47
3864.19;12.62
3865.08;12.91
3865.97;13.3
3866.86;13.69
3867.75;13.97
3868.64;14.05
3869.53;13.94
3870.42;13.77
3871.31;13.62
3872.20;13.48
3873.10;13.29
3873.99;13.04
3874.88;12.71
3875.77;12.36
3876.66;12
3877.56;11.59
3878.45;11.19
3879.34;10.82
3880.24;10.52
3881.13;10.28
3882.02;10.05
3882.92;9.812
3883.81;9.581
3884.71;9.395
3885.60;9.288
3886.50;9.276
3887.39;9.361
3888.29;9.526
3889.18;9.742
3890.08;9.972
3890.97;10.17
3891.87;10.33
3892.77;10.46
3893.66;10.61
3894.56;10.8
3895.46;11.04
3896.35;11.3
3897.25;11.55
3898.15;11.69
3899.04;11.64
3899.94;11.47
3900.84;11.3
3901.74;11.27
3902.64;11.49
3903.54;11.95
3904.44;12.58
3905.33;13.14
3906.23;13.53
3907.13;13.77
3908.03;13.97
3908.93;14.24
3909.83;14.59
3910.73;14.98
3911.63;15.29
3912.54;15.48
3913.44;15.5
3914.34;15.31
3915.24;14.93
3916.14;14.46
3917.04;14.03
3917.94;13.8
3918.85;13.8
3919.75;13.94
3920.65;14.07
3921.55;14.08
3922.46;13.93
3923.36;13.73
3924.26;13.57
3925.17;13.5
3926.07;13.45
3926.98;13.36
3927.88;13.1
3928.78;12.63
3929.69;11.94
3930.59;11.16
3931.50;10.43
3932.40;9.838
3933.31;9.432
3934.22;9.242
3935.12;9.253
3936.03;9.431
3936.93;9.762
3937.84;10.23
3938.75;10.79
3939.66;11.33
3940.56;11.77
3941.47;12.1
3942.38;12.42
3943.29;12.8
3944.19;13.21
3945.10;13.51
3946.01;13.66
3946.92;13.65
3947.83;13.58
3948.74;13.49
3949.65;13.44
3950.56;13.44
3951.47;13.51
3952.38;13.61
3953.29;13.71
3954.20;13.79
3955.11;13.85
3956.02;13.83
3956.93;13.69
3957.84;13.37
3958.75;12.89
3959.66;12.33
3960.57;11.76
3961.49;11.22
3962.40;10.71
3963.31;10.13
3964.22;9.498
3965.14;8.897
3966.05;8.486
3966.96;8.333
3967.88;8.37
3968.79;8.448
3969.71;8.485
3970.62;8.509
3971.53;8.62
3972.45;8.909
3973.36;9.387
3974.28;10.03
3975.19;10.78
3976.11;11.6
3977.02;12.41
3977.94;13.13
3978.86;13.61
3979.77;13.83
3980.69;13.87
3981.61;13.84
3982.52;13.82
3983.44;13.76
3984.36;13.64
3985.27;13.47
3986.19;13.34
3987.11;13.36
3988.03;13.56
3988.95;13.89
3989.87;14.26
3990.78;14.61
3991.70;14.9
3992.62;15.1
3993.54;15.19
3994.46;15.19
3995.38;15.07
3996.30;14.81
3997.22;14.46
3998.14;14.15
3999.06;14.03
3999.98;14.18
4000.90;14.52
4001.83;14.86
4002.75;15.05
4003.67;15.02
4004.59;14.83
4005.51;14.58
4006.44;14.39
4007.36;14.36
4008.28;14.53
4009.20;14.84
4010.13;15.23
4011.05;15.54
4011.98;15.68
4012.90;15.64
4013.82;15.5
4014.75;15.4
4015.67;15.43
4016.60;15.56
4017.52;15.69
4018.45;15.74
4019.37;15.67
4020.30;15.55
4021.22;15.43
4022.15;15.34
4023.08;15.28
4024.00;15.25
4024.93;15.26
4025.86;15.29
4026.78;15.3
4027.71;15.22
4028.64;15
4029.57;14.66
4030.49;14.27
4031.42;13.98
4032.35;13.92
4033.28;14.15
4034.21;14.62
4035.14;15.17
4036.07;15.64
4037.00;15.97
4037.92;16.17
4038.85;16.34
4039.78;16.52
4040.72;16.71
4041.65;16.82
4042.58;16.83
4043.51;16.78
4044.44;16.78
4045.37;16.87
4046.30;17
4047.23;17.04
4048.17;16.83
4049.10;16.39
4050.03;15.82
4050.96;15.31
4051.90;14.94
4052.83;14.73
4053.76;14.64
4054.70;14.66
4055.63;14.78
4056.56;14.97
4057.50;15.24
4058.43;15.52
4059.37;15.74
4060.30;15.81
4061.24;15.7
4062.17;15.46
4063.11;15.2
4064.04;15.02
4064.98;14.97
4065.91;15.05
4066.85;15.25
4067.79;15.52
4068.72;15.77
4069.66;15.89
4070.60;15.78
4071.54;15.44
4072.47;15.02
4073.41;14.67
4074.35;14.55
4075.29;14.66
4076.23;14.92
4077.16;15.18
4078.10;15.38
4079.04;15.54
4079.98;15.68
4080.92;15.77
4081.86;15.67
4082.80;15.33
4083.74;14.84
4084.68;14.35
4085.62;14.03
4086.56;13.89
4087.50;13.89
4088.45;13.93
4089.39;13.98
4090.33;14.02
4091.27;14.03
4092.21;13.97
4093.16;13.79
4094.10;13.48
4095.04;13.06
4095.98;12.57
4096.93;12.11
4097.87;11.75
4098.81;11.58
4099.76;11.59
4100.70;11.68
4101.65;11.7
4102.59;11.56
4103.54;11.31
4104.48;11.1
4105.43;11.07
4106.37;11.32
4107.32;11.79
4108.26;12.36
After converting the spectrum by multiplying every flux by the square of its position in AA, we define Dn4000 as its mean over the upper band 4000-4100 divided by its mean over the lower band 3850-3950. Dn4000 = 1.3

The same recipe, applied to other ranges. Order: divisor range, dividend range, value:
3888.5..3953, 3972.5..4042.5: 1.22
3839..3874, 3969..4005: 1.16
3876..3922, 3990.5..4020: 1.31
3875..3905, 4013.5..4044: 1.54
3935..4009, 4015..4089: 1.26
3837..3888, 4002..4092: 1.45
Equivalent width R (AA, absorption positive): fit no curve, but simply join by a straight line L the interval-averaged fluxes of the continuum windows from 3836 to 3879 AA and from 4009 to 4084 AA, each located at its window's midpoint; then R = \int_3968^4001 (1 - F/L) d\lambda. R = 3.3 AA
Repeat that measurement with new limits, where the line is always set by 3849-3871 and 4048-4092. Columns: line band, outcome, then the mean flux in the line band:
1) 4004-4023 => -1.1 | 15.2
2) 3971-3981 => 1.9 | 11.4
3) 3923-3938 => 2.3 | 11.4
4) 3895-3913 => 0.5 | 12.8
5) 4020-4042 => -1.0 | 15.3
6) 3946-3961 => 0.4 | 13.4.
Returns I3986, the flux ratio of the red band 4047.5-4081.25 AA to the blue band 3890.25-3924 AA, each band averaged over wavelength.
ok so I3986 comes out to 1.18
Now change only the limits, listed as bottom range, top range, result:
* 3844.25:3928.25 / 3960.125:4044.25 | 1.12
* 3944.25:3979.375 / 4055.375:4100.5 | 1.25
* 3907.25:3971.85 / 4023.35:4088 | 1.25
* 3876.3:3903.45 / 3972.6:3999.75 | 1.28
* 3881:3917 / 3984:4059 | 1.27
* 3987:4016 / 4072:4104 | 0.93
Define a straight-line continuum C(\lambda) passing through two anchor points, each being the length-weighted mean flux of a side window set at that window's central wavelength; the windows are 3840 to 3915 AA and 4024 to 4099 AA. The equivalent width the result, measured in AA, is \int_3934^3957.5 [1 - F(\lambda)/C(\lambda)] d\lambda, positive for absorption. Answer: 1.2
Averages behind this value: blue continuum 12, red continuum 15.1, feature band 12.5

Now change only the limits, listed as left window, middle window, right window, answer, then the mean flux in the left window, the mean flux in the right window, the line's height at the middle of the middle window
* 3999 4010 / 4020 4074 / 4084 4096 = -4.81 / 14.6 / 13.8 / 14.2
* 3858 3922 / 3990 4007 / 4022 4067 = -0.16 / 12.3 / 15.5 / 14.6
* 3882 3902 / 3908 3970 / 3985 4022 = -1.37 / 10.4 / 14.8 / 12.3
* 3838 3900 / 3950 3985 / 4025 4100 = 4.28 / 11.5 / 15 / 13.3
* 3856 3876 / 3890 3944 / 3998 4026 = 5.29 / 13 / 15.1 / 13.7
